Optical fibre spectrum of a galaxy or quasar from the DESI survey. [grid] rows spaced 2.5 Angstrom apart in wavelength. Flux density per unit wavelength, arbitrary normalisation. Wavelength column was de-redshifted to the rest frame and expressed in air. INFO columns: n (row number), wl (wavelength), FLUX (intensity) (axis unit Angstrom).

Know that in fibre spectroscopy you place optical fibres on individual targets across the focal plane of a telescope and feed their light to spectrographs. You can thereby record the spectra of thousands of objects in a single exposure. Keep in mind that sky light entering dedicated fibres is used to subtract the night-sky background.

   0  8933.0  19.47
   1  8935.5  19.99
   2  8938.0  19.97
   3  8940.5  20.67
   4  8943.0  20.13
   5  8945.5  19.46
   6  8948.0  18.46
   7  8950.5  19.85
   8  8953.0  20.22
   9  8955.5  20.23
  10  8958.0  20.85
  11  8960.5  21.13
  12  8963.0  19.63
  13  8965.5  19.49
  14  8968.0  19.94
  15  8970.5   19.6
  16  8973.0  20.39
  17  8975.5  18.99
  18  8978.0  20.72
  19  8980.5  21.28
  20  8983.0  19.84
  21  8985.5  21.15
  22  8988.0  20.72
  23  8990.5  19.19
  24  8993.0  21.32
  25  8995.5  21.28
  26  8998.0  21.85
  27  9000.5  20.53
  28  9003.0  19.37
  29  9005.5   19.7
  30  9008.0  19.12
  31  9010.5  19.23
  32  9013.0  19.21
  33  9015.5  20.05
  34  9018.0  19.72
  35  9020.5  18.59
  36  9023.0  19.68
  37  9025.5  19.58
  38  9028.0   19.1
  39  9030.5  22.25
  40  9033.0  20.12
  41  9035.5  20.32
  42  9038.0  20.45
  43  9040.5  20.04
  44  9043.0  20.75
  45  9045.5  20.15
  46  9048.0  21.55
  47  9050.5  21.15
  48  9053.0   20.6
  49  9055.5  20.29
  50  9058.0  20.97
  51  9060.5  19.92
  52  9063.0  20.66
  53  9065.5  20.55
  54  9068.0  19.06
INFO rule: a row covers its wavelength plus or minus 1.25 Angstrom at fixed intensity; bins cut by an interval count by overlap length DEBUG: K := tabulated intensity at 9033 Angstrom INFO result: 20.12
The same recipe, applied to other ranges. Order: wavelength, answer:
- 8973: 20.39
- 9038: 20.45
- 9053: 20.6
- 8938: 19.97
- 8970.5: 19.6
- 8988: 20.72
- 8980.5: 21.28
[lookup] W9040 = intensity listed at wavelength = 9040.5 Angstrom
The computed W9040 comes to 20.04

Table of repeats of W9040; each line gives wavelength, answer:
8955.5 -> 20.23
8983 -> 19.84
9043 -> 20.75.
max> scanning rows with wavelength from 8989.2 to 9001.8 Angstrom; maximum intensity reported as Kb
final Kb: 21.85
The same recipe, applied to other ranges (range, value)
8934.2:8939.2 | 19.99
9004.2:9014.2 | 19.7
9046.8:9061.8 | 21.55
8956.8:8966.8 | 21.13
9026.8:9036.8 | 22.25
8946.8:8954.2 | 20.22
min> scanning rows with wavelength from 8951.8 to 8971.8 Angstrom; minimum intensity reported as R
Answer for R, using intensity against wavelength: 19.49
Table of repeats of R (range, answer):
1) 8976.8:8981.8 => 20.72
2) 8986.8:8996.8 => 19.19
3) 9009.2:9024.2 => 18.59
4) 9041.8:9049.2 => 20.15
